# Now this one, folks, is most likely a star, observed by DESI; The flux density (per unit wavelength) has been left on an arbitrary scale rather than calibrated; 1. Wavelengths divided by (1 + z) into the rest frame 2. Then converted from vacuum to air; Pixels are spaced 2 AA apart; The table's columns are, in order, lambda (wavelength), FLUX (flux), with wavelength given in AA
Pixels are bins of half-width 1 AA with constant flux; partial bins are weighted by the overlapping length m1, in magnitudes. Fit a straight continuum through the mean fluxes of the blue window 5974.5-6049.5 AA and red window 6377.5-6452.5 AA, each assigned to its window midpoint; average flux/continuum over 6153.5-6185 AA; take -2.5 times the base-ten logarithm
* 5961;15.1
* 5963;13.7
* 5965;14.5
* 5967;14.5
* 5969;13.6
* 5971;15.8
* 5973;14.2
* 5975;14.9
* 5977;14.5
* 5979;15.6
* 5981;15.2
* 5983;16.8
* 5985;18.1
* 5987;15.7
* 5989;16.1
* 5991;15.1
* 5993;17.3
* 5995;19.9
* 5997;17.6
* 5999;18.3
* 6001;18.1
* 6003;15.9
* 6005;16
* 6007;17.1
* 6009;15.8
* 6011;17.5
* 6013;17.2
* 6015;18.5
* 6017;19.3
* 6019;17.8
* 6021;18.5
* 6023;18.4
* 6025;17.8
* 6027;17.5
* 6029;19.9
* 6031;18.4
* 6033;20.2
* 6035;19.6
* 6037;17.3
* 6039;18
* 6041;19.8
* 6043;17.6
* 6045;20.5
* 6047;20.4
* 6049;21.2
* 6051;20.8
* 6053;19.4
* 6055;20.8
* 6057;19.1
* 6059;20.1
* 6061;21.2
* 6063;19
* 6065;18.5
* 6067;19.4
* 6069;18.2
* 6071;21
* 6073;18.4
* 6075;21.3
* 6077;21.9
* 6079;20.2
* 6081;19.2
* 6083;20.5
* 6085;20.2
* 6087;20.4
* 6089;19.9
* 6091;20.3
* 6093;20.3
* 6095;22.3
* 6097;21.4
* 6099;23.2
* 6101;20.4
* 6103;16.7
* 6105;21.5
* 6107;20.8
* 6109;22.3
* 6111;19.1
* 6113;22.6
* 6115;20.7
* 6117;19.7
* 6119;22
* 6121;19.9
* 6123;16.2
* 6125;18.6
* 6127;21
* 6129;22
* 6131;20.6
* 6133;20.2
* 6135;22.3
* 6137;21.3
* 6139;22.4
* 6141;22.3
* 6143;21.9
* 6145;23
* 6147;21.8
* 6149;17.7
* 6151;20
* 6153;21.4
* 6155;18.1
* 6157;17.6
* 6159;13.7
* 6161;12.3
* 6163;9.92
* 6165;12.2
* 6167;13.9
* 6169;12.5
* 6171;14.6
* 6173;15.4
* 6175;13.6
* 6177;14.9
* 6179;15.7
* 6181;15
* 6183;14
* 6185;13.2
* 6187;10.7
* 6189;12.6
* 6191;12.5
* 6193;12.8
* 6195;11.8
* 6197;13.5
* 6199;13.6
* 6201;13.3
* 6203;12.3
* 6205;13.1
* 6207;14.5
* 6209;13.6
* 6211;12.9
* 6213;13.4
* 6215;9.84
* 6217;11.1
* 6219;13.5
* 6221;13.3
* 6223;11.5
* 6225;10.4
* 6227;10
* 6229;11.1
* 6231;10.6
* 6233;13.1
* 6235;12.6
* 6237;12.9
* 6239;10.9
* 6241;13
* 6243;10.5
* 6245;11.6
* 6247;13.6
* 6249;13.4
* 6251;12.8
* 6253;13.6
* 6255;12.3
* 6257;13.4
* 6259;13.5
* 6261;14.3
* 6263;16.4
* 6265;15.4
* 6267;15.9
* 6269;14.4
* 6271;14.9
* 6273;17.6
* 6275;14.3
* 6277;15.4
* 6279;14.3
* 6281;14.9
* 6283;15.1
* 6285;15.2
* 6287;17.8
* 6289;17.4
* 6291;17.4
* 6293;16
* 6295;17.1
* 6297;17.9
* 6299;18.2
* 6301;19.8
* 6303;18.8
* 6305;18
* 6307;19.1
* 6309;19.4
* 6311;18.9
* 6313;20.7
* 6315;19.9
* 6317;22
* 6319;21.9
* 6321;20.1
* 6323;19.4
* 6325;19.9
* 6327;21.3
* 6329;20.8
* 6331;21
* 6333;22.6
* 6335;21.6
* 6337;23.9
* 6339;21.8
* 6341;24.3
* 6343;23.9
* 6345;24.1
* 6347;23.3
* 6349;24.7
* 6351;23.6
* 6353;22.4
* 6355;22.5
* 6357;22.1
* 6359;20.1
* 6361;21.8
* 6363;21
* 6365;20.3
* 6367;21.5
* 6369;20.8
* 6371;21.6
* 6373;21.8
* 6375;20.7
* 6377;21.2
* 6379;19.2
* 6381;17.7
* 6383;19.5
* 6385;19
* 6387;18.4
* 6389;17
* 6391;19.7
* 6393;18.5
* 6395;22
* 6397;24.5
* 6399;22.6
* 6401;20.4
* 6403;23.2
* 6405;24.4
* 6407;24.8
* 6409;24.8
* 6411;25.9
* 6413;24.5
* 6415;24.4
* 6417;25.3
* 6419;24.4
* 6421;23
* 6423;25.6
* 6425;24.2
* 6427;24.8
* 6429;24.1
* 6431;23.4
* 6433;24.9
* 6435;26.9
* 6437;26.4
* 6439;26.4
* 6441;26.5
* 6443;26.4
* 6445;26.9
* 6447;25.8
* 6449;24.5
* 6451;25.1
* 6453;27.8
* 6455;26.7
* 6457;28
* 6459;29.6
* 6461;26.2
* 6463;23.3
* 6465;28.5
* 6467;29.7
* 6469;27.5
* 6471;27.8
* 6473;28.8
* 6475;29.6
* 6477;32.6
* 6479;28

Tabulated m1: 0.36 mag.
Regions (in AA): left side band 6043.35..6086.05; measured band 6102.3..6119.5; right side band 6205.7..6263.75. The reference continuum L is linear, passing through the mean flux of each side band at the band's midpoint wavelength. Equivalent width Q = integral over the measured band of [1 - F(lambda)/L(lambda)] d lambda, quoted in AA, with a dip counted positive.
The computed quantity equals -2.5 AA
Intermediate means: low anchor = 20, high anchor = 12.5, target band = 20.6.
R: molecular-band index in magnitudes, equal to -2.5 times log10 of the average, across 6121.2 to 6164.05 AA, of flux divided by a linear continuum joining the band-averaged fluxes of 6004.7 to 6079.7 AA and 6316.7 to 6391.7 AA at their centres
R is 0.03 mag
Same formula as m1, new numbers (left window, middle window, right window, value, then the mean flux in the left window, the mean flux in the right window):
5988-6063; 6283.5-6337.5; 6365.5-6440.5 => 0.119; 18.5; 22.6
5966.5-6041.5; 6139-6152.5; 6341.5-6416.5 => -0.124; 17.2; 21.9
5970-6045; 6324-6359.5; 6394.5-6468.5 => 0.056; 17.4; 25.3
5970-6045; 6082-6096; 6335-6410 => -0.124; 17.4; 21.7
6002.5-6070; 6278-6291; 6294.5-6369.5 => 0.287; 18.7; 21.1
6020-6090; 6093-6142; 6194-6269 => -0.210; 19.6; 12.8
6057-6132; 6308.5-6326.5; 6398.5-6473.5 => 0.171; 20.3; 25.6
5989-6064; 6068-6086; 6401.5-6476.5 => -0.036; 18.5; 26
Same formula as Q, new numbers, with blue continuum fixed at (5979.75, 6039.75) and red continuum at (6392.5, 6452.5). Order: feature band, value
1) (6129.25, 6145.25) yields -1.57 AA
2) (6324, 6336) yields 0.94 AA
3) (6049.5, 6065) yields -1.33 AA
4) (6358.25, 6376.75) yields 2.00 AA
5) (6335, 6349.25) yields -0.18 AA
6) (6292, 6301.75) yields 2.04 AA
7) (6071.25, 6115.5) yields -3.71 AA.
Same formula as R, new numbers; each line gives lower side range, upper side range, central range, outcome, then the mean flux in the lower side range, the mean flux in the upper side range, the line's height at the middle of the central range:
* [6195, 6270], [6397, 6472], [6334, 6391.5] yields -0.026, 12.8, 25.5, 21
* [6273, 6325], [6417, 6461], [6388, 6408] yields 0.087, 18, 25.8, 23.5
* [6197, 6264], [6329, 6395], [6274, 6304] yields -0.008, 12.6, 21.3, 16.5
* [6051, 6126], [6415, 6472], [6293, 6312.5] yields 0.270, 20.2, 26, 23.7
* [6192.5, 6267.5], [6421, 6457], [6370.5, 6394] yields 0.138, 12.8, 25.7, 22.2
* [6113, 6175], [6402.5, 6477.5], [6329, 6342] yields 0.048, 18.5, 26.1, 23.4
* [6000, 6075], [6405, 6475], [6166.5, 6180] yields 0.422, 18.8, 26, 21.2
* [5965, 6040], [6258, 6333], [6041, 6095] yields -0.165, 17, 17.8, 17.2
